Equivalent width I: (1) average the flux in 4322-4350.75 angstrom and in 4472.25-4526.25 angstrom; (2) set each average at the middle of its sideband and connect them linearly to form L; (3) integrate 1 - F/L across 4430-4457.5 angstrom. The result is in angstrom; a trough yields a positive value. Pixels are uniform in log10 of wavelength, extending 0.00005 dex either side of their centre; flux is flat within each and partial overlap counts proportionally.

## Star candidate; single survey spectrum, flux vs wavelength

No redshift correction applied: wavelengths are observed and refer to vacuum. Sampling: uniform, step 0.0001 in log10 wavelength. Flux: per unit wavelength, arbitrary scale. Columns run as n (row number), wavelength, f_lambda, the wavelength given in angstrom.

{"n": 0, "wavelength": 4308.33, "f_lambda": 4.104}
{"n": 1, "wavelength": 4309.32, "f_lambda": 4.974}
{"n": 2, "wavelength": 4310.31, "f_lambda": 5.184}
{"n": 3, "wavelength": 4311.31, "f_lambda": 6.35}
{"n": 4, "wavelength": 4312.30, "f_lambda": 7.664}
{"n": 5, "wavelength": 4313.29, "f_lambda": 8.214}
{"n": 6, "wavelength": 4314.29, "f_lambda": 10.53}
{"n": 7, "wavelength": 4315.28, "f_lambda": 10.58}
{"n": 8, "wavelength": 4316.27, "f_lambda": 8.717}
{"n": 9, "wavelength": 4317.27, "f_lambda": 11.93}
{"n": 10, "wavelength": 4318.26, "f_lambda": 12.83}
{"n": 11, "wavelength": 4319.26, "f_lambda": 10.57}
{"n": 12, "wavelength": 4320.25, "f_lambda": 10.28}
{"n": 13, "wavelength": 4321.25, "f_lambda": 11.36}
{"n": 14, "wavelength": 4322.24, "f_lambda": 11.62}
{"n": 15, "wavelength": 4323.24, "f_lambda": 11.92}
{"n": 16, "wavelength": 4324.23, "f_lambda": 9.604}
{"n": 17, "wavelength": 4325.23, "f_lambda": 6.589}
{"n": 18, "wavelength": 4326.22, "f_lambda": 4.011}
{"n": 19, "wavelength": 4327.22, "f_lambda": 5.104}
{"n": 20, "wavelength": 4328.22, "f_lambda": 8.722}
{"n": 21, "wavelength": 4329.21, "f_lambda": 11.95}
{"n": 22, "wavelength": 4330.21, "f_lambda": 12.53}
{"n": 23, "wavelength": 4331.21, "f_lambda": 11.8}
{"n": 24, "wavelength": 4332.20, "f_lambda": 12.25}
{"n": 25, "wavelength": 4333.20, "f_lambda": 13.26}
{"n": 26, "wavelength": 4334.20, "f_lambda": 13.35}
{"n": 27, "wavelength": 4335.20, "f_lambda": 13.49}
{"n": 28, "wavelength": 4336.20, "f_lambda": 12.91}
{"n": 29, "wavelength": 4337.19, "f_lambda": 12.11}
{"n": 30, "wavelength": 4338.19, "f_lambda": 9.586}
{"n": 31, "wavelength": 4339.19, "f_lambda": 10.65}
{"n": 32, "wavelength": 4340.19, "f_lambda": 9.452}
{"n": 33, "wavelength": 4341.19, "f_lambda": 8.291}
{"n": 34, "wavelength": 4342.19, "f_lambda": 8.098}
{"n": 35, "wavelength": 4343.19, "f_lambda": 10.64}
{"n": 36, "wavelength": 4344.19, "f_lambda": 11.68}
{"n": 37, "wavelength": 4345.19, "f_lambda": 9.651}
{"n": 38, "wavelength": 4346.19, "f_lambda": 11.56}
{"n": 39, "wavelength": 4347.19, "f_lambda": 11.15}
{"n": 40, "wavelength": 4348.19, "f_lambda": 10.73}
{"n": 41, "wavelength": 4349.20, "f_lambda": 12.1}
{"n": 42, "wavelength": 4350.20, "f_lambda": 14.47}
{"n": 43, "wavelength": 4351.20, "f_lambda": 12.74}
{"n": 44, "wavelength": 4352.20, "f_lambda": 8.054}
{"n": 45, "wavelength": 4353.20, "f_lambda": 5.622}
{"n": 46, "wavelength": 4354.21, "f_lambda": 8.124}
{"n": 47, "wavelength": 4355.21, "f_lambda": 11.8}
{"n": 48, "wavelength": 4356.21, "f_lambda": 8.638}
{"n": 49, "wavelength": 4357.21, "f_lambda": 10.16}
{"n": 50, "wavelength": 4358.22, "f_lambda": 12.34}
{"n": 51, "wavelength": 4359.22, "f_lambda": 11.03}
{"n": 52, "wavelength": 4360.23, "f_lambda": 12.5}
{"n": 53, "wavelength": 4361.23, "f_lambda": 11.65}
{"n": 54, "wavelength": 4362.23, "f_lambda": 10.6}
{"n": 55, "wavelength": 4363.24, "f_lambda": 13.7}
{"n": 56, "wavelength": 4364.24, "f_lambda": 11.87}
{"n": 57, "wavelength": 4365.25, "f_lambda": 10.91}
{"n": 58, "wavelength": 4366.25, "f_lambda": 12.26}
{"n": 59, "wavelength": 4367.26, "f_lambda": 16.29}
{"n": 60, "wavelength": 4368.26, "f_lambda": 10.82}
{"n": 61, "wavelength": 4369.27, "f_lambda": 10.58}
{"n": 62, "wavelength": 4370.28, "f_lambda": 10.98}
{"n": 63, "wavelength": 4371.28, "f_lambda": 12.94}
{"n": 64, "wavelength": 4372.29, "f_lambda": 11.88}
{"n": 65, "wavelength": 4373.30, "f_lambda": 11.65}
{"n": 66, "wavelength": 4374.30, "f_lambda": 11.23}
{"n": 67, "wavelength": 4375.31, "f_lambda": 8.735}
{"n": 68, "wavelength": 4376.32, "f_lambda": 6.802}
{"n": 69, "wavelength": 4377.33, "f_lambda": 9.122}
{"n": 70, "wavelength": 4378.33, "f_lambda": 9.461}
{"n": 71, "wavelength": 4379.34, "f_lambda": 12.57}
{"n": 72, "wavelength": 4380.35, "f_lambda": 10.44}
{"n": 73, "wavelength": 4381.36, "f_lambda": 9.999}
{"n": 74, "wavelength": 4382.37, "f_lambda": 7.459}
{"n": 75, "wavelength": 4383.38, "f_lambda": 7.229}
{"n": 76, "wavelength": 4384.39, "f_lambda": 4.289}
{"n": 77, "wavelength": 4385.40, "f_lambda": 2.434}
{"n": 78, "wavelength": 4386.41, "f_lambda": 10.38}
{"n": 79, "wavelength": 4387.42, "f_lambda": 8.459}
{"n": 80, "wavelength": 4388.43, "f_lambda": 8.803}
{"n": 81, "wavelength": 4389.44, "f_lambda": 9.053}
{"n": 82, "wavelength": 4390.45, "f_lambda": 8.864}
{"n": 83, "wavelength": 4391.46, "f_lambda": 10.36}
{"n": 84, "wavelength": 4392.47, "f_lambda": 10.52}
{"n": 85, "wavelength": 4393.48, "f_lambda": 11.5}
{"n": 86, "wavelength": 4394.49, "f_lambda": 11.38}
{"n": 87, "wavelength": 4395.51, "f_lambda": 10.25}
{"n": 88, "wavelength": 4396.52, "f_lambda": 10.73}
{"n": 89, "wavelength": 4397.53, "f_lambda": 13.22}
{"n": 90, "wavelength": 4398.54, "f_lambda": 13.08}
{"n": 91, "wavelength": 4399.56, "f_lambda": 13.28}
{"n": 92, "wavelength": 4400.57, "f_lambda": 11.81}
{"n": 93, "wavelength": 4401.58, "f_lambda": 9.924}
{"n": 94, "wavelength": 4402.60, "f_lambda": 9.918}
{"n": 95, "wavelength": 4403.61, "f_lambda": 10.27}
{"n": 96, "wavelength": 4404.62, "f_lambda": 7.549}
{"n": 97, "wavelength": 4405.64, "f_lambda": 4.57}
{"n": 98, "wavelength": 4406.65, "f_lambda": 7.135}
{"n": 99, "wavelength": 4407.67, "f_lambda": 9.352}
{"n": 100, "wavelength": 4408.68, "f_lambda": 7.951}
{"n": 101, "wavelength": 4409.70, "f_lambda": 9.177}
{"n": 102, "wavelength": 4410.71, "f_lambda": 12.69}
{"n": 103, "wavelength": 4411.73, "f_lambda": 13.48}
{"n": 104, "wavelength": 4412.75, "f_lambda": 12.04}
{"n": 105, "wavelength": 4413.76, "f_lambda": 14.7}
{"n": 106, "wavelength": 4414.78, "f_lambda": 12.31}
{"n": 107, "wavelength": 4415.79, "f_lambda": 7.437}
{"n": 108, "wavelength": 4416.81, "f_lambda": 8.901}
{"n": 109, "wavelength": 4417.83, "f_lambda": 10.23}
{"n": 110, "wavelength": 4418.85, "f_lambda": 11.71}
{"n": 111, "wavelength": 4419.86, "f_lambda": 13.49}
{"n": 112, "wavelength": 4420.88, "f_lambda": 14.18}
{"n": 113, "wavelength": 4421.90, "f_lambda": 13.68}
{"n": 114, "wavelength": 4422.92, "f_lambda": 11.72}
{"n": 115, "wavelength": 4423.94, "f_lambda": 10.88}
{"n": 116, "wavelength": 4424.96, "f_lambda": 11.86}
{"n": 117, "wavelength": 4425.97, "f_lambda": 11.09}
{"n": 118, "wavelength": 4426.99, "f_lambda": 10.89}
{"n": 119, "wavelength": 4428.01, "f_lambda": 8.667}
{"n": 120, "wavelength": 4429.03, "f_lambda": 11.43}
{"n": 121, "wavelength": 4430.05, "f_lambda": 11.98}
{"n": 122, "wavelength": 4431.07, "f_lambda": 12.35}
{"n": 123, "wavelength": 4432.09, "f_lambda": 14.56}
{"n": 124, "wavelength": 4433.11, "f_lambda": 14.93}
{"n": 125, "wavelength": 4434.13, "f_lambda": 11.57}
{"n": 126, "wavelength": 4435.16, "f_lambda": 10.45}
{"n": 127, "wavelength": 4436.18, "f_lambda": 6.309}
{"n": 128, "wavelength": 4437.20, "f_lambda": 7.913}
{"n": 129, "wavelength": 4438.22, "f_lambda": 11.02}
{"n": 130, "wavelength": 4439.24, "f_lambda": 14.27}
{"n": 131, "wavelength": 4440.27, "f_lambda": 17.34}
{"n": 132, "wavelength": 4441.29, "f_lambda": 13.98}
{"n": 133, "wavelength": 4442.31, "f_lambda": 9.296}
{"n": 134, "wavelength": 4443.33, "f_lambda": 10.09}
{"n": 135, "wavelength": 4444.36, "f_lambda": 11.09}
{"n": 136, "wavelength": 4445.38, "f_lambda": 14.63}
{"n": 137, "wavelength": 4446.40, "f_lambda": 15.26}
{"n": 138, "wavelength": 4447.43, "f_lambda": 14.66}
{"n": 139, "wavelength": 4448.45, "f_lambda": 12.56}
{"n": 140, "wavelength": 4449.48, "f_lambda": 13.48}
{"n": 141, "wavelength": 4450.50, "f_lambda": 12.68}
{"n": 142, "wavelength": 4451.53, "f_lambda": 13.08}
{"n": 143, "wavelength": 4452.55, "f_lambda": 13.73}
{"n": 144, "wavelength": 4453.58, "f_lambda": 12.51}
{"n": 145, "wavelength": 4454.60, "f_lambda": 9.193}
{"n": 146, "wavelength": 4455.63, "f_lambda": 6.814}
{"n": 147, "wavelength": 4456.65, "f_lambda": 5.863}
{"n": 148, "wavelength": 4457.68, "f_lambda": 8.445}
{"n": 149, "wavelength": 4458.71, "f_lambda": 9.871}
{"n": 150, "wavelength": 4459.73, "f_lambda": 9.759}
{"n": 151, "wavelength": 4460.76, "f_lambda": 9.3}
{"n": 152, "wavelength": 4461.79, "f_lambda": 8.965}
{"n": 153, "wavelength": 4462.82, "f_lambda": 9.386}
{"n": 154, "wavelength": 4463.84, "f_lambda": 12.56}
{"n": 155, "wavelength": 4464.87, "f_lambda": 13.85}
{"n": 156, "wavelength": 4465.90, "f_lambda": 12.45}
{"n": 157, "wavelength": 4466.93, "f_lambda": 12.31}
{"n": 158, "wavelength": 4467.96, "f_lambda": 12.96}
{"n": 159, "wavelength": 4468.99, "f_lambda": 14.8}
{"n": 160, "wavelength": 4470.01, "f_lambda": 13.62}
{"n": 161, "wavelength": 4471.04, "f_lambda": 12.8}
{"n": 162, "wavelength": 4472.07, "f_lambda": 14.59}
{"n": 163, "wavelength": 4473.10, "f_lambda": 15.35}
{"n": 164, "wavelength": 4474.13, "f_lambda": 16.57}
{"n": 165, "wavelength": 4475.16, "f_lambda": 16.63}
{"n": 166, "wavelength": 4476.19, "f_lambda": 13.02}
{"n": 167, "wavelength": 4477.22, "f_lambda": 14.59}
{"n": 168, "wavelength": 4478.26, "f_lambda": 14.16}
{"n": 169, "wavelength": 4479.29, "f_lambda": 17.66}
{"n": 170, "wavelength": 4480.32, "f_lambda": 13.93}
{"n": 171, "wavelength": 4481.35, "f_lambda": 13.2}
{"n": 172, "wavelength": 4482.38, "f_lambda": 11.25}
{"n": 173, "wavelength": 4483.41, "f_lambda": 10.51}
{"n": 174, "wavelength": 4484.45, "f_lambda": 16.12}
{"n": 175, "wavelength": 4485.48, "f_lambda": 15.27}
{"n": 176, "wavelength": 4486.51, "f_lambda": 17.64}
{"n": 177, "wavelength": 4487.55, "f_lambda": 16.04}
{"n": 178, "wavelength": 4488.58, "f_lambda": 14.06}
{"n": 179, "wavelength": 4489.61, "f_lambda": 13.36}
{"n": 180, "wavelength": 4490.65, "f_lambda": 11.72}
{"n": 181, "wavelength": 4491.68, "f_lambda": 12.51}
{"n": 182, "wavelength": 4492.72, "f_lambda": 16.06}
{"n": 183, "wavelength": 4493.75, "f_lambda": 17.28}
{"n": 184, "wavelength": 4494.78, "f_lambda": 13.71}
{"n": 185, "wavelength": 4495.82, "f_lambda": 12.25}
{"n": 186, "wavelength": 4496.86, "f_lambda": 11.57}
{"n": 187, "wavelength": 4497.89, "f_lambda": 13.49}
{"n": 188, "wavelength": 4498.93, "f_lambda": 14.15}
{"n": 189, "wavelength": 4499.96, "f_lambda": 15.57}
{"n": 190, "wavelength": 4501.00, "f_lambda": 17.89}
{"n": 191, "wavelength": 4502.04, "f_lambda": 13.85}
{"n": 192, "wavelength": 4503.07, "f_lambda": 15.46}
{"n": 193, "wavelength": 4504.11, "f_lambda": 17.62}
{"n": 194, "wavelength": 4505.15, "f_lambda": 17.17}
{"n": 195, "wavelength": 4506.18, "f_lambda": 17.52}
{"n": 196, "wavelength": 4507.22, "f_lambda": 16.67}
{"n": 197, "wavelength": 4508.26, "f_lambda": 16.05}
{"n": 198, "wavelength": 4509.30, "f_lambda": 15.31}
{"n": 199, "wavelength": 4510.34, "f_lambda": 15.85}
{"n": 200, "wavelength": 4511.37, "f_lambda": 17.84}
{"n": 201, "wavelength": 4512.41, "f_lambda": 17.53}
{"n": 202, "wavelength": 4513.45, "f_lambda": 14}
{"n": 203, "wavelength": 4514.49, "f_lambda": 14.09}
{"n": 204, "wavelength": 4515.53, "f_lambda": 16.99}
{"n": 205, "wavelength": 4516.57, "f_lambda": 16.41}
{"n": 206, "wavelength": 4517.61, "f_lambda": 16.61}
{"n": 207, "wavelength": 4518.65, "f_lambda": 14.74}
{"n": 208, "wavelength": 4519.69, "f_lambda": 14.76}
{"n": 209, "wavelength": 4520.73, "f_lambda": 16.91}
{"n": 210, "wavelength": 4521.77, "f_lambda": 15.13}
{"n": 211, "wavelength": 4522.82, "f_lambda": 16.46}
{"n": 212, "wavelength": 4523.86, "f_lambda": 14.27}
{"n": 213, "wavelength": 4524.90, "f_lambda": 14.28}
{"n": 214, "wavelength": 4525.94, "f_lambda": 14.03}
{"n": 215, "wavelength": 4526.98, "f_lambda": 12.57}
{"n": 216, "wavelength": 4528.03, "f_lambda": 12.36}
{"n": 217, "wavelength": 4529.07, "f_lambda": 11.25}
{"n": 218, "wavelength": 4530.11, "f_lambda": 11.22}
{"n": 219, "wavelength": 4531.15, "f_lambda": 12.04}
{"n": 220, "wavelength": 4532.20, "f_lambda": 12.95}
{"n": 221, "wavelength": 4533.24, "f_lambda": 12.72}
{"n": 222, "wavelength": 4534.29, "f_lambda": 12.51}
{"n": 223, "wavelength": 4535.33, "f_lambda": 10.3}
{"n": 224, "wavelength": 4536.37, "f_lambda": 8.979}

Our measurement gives 3.5 angstrom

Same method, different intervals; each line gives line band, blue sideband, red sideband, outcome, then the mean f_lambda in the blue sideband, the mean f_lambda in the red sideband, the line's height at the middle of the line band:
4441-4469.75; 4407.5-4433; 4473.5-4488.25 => 3.92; 11.6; 14.7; 13.4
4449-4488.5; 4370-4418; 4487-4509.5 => 2.35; 9.92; 15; 13.5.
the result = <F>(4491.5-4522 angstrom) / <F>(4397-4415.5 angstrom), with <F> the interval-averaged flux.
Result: 1.5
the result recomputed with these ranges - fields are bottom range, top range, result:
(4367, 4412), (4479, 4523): 1.53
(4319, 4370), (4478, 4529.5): 1.38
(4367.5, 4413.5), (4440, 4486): 1.27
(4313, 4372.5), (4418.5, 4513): 1.22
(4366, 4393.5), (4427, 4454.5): 1.25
